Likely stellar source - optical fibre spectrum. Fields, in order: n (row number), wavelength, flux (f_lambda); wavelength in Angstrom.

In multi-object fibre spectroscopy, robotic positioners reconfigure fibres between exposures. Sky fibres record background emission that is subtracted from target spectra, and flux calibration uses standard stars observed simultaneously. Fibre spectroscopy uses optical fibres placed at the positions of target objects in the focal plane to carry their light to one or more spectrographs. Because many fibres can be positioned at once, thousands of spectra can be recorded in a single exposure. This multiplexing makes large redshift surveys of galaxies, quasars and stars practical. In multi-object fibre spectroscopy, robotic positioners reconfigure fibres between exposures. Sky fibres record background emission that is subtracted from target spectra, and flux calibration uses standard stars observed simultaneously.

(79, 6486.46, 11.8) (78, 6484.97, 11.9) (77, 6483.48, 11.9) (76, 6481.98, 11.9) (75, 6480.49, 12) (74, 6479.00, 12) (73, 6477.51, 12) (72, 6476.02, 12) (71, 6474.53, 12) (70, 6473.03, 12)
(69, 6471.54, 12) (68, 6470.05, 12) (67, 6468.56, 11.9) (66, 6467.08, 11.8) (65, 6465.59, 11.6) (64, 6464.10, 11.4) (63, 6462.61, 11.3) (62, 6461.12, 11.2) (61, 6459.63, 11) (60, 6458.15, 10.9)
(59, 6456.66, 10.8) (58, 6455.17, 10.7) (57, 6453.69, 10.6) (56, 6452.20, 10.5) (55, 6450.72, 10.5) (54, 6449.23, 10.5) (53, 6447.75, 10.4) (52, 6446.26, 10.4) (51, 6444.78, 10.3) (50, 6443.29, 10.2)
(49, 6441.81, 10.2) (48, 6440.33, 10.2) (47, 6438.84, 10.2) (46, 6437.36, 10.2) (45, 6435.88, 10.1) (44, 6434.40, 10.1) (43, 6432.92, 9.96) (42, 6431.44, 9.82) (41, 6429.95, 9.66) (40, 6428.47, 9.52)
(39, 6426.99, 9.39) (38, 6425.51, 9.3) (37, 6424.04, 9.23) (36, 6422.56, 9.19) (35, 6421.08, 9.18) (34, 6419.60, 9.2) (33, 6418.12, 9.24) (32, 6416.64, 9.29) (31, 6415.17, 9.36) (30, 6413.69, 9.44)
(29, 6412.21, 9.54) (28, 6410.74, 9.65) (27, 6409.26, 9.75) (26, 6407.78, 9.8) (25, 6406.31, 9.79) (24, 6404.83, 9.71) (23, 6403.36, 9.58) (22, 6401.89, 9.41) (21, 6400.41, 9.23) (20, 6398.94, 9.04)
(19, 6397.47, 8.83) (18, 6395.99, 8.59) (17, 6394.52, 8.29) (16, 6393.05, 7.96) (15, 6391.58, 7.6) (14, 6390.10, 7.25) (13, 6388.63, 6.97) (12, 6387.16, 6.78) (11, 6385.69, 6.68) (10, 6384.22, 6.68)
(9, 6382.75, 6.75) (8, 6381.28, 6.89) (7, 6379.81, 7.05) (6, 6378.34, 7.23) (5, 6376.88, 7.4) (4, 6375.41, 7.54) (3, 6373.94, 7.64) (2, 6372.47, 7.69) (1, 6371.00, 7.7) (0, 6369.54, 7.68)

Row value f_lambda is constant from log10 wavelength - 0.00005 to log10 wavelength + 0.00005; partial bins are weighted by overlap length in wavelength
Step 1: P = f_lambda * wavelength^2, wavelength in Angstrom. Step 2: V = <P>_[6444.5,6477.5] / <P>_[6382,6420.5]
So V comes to 1.3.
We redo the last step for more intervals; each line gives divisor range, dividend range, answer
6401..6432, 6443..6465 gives 1.15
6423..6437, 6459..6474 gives 1.21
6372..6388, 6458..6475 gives 1.68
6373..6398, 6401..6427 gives 1.29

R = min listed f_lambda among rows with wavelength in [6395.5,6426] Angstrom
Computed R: 8.59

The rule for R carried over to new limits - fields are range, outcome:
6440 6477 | 10.2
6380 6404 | 6.68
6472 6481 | 12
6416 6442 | 9.18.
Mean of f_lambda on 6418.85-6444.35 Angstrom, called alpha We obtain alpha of 9.75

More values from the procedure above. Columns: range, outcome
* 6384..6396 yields 7.38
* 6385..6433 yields 8.97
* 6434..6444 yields 10.2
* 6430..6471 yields 10.7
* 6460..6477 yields 11.7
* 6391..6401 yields 8.51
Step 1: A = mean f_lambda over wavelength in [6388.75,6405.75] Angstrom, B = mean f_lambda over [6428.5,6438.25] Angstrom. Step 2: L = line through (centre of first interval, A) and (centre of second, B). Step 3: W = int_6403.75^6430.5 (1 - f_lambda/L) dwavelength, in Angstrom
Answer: -0.34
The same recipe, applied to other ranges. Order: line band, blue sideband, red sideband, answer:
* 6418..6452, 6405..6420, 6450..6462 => 1.0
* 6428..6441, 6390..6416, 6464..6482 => 0.5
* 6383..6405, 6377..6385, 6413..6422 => -0.8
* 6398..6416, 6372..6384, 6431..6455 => -1.9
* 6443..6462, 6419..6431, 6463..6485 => 0.2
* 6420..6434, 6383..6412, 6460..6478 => 0.5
